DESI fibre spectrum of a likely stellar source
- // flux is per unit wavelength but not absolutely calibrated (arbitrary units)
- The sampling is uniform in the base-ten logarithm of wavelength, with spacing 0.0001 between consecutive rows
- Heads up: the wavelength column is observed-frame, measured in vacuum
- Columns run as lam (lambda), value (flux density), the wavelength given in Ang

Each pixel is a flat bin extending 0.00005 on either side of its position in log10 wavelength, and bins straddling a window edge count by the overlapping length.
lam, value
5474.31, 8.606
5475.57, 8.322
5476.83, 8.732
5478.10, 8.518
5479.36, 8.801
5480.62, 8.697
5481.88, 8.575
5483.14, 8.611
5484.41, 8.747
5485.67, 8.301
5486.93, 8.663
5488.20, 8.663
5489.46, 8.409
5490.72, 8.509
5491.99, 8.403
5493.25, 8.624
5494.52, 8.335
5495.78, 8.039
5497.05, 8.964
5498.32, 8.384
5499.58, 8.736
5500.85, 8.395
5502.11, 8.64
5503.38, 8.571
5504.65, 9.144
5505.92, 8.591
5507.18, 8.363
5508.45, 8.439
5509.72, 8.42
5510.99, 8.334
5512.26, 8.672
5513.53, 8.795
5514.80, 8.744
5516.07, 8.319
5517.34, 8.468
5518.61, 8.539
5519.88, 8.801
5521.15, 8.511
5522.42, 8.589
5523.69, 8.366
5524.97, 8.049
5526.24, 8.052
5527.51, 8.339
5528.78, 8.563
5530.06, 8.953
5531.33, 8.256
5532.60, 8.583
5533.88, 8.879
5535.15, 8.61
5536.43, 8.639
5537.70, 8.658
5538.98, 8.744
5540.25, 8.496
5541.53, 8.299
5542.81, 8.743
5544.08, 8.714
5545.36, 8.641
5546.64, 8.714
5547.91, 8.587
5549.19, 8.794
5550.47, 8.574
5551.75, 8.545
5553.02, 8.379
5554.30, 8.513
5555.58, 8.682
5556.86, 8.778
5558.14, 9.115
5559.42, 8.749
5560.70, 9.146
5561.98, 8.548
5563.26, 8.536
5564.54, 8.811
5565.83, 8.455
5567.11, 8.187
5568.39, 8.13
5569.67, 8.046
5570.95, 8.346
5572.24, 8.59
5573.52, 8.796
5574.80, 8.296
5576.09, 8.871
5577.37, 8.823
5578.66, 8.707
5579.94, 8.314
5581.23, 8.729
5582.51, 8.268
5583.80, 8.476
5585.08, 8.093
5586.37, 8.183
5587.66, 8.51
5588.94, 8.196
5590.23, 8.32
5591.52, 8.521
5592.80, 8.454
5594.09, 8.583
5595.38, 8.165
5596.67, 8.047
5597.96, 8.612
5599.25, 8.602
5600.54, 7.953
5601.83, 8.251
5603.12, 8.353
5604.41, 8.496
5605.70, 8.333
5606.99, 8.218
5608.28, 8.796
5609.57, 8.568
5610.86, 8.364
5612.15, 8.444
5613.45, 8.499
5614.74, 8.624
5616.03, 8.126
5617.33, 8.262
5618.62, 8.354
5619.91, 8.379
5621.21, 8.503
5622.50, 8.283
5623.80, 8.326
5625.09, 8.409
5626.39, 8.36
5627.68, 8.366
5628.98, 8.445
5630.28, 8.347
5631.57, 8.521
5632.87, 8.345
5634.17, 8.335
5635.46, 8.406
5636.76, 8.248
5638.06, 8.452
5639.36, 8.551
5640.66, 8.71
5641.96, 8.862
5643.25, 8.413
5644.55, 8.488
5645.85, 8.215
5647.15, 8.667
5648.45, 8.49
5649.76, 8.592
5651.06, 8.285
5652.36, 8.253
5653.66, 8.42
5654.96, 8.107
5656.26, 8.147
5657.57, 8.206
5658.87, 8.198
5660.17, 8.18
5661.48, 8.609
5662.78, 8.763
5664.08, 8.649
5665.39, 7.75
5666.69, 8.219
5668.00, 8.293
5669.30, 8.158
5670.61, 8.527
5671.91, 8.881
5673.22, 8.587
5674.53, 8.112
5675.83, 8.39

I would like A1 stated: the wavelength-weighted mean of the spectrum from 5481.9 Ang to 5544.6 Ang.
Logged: 8.54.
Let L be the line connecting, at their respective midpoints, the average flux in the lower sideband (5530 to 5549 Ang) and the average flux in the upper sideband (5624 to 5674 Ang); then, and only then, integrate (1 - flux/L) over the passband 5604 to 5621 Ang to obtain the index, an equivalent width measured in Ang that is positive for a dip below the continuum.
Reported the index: 0.12 Ang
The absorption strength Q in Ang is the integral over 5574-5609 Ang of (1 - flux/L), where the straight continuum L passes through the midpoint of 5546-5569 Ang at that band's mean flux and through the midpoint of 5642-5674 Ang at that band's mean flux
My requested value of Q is 0.5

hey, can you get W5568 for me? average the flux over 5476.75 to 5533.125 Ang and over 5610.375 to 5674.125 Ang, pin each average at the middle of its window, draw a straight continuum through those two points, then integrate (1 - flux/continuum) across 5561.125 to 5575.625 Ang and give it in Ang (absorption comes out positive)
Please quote 0.0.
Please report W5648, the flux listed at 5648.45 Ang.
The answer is 8.49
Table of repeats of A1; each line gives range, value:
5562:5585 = 8.48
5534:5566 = 8.66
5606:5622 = 8.43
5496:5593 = 8.55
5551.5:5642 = 8.46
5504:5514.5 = 8.6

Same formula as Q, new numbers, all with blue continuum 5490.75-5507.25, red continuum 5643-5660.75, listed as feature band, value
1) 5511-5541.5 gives -0.08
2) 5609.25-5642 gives -0.19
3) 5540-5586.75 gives -0.55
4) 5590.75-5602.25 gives 0.08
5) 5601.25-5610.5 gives -0.03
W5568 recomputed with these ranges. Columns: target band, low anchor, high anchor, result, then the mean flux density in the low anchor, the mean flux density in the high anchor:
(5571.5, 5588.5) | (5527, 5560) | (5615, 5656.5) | 0.1 Ang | 8.64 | 8.4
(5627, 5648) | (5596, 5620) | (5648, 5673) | -0.2 Ang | 8.38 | 8.36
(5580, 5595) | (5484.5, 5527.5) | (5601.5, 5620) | 0.1 Ang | 8.51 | 8.41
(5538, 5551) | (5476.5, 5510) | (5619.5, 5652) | -0.2 Ang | 8.56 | 8.44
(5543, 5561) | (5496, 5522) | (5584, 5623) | -0.5 Ang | 8.58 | 8.37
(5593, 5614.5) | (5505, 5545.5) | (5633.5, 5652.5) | 0.2 Ang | 8.54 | 8.47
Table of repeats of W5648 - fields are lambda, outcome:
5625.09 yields 8.409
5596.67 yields 8.047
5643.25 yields 8.413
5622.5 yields 8.283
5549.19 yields 8.794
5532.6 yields 8.583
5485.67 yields 8.301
